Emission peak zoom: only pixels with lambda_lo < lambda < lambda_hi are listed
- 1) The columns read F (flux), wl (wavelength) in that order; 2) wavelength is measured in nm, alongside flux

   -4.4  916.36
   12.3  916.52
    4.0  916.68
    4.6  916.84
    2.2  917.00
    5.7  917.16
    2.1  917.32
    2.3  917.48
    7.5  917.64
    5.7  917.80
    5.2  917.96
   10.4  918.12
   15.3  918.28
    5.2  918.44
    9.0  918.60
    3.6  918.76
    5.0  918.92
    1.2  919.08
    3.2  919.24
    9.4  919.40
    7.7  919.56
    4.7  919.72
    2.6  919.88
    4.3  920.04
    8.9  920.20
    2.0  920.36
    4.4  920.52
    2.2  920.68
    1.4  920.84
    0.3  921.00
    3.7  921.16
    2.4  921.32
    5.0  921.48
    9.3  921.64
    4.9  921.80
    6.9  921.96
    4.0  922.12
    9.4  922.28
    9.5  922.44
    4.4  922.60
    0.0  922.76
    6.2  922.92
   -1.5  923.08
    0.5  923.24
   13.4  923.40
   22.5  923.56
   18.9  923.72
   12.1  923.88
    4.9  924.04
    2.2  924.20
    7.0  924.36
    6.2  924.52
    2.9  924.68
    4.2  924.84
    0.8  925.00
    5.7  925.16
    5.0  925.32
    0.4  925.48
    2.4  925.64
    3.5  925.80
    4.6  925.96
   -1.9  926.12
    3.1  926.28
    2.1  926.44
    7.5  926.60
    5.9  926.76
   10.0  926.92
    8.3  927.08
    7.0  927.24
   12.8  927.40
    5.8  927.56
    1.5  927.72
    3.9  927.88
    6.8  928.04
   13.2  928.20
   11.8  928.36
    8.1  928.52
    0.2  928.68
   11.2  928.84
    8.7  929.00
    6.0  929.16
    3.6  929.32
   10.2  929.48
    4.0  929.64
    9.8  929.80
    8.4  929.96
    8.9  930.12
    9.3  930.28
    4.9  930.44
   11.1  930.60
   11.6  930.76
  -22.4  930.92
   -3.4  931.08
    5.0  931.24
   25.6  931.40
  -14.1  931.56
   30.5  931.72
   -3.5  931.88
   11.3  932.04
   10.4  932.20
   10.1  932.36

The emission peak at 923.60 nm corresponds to H-beta 4861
